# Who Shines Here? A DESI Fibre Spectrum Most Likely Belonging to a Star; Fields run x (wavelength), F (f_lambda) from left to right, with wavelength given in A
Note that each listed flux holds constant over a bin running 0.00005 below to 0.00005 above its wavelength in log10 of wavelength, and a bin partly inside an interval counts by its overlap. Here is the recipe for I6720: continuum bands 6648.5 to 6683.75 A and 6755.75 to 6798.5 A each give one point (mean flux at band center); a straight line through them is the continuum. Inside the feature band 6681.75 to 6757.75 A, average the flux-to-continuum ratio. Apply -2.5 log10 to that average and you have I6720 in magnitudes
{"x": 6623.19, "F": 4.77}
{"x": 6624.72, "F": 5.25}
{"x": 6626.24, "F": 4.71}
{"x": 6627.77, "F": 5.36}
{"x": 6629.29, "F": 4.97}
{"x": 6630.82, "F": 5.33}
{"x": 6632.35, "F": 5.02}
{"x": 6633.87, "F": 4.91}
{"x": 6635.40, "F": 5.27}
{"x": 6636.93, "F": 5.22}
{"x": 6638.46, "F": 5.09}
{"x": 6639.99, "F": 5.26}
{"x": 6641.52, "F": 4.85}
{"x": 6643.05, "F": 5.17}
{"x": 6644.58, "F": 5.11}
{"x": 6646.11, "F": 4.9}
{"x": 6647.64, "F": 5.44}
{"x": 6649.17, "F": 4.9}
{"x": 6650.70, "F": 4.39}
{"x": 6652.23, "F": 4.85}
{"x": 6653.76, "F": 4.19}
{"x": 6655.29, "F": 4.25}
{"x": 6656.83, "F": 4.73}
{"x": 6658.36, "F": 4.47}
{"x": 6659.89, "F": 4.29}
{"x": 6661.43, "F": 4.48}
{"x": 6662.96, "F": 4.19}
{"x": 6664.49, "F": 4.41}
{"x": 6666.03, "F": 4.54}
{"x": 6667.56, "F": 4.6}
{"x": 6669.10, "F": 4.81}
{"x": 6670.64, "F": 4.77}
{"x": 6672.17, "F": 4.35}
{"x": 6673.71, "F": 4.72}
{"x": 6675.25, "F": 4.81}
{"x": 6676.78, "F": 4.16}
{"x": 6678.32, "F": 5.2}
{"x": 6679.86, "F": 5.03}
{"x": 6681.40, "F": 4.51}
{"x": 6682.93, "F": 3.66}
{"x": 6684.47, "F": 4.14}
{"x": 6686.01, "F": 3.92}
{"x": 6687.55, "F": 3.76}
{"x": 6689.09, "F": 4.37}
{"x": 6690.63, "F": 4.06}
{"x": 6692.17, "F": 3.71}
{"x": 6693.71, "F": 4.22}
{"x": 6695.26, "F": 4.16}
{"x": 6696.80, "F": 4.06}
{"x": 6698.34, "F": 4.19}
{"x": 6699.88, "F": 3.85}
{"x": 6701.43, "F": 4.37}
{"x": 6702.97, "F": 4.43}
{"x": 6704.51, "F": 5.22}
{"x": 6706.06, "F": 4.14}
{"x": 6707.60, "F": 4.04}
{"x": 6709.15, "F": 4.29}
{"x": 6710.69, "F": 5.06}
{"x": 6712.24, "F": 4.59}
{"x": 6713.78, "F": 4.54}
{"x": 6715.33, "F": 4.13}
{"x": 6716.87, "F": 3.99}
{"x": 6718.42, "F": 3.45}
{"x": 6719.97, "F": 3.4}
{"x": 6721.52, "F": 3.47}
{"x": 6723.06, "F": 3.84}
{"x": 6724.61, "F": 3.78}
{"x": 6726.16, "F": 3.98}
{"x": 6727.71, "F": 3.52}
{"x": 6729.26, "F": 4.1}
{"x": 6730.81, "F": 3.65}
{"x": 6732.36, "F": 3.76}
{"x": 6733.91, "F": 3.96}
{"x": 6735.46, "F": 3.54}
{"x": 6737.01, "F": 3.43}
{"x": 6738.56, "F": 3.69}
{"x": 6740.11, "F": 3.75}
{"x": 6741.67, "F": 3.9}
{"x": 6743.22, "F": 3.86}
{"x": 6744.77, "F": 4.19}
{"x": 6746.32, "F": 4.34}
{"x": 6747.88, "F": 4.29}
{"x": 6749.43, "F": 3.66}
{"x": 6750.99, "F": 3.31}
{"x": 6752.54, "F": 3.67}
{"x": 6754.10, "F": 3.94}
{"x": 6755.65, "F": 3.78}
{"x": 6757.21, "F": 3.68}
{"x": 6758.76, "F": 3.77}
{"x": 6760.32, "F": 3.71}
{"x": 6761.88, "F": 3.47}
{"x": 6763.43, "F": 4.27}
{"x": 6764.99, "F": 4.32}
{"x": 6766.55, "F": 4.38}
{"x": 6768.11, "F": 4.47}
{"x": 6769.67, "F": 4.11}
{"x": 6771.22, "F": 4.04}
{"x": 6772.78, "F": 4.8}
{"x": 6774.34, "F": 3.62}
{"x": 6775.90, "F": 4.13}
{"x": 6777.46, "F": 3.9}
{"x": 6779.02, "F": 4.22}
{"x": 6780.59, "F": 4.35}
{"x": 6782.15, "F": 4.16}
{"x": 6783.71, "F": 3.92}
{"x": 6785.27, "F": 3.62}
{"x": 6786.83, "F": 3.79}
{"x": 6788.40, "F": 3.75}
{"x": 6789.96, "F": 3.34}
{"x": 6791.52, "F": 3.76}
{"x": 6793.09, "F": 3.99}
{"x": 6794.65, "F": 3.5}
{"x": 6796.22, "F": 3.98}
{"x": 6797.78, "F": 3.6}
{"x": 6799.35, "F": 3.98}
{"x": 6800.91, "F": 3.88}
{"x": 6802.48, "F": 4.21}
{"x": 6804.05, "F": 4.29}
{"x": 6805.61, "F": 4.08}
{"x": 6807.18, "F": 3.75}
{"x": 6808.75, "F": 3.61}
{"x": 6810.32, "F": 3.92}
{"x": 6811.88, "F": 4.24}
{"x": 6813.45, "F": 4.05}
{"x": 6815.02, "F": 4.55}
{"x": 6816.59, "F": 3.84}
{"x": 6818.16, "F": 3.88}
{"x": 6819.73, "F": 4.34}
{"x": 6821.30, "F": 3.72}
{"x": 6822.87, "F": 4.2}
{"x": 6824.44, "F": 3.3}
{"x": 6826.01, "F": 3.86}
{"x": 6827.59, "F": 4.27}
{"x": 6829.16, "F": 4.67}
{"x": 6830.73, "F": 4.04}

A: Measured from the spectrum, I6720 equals 0.07 mag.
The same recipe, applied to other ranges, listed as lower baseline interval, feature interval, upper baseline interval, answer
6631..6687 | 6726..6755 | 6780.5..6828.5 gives 0.119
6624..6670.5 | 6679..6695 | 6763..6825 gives 0.115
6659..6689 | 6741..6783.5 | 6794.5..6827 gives 0.030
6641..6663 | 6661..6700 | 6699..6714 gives 0.055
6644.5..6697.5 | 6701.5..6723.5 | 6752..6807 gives 0.017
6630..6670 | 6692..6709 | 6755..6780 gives 0.059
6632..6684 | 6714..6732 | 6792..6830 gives 0.167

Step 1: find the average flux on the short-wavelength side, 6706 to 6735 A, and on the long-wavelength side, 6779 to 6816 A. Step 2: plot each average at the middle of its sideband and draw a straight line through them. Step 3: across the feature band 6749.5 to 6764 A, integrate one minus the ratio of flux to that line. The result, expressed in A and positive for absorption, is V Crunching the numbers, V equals 0.85 A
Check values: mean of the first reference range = 3.98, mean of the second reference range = 3.93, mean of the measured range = 3.72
